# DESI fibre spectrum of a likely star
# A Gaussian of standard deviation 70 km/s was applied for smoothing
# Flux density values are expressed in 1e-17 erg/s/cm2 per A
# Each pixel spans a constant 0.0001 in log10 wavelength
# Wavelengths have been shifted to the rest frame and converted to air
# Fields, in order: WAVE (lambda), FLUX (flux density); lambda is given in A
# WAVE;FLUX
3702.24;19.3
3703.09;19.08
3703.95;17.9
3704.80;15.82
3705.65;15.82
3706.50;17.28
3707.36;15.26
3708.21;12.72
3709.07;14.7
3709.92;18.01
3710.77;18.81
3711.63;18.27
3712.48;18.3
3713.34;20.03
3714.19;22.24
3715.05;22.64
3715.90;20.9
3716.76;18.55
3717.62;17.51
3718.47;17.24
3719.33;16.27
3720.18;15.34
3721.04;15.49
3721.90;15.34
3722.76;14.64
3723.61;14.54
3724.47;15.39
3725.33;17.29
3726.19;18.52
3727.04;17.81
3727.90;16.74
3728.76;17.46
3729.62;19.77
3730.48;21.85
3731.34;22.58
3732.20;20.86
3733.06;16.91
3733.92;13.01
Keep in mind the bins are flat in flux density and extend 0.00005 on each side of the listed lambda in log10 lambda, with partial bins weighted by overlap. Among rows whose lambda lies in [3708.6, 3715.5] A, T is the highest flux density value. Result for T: 22.64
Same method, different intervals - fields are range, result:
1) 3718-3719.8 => 17.24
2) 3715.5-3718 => 20.9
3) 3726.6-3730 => 19.77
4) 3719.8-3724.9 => 15.49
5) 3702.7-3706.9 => 19.08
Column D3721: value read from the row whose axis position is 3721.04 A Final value 15.49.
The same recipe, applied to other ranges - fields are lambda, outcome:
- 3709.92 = 18.01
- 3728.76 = 17.46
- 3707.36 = 15.26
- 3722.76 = 14.64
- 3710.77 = 18.81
